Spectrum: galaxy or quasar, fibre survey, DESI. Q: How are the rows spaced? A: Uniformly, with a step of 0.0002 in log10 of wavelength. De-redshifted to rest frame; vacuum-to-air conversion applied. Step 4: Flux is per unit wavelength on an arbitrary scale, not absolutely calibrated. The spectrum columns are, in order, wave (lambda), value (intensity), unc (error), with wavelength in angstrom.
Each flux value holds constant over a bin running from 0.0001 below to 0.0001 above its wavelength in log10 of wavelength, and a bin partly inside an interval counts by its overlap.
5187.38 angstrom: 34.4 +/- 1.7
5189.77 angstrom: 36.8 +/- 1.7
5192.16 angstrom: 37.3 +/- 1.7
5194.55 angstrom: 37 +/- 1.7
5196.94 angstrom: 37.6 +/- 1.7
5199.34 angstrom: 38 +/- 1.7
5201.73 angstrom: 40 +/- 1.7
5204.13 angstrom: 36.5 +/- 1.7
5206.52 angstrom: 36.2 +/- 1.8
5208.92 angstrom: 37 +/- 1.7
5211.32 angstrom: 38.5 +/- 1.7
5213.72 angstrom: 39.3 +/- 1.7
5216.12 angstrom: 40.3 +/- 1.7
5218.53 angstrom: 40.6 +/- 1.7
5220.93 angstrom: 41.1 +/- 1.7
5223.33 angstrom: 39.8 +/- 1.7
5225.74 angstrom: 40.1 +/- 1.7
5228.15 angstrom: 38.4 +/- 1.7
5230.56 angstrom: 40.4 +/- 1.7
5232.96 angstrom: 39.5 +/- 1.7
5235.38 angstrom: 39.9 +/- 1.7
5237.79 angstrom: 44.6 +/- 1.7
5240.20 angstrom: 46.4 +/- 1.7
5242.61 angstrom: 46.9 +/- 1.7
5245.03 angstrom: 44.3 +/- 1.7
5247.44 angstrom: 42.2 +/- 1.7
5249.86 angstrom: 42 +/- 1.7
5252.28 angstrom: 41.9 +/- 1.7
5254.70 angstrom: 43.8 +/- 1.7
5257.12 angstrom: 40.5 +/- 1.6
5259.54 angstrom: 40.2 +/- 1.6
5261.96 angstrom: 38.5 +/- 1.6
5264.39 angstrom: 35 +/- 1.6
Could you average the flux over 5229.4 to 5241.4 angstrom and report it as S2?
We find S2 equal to 42.2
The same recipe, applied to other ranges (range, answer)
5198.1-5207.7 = 37.7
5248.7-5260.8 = 41.7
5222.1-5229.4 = 39.4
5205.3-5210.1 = 36.6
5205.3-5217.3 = 38.3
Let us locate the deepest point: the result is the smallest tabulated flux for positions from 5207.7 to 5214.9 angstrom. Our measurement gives 37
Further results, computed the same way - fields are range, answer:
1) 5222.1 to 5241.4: 38.4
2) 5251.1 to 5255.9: 41.9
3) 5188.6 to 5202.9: 36.8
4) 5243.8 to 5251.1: 42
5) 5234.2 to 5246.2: 39.9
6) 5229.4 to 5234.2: 39.5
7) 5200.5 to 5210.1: 36.2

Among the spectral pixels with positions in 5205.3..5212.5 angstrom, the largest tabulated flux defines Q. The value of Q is 38.5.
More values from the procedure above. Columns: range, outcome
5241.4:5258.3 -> 46.9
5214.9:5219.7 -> 40.6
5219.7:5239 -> 44.6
